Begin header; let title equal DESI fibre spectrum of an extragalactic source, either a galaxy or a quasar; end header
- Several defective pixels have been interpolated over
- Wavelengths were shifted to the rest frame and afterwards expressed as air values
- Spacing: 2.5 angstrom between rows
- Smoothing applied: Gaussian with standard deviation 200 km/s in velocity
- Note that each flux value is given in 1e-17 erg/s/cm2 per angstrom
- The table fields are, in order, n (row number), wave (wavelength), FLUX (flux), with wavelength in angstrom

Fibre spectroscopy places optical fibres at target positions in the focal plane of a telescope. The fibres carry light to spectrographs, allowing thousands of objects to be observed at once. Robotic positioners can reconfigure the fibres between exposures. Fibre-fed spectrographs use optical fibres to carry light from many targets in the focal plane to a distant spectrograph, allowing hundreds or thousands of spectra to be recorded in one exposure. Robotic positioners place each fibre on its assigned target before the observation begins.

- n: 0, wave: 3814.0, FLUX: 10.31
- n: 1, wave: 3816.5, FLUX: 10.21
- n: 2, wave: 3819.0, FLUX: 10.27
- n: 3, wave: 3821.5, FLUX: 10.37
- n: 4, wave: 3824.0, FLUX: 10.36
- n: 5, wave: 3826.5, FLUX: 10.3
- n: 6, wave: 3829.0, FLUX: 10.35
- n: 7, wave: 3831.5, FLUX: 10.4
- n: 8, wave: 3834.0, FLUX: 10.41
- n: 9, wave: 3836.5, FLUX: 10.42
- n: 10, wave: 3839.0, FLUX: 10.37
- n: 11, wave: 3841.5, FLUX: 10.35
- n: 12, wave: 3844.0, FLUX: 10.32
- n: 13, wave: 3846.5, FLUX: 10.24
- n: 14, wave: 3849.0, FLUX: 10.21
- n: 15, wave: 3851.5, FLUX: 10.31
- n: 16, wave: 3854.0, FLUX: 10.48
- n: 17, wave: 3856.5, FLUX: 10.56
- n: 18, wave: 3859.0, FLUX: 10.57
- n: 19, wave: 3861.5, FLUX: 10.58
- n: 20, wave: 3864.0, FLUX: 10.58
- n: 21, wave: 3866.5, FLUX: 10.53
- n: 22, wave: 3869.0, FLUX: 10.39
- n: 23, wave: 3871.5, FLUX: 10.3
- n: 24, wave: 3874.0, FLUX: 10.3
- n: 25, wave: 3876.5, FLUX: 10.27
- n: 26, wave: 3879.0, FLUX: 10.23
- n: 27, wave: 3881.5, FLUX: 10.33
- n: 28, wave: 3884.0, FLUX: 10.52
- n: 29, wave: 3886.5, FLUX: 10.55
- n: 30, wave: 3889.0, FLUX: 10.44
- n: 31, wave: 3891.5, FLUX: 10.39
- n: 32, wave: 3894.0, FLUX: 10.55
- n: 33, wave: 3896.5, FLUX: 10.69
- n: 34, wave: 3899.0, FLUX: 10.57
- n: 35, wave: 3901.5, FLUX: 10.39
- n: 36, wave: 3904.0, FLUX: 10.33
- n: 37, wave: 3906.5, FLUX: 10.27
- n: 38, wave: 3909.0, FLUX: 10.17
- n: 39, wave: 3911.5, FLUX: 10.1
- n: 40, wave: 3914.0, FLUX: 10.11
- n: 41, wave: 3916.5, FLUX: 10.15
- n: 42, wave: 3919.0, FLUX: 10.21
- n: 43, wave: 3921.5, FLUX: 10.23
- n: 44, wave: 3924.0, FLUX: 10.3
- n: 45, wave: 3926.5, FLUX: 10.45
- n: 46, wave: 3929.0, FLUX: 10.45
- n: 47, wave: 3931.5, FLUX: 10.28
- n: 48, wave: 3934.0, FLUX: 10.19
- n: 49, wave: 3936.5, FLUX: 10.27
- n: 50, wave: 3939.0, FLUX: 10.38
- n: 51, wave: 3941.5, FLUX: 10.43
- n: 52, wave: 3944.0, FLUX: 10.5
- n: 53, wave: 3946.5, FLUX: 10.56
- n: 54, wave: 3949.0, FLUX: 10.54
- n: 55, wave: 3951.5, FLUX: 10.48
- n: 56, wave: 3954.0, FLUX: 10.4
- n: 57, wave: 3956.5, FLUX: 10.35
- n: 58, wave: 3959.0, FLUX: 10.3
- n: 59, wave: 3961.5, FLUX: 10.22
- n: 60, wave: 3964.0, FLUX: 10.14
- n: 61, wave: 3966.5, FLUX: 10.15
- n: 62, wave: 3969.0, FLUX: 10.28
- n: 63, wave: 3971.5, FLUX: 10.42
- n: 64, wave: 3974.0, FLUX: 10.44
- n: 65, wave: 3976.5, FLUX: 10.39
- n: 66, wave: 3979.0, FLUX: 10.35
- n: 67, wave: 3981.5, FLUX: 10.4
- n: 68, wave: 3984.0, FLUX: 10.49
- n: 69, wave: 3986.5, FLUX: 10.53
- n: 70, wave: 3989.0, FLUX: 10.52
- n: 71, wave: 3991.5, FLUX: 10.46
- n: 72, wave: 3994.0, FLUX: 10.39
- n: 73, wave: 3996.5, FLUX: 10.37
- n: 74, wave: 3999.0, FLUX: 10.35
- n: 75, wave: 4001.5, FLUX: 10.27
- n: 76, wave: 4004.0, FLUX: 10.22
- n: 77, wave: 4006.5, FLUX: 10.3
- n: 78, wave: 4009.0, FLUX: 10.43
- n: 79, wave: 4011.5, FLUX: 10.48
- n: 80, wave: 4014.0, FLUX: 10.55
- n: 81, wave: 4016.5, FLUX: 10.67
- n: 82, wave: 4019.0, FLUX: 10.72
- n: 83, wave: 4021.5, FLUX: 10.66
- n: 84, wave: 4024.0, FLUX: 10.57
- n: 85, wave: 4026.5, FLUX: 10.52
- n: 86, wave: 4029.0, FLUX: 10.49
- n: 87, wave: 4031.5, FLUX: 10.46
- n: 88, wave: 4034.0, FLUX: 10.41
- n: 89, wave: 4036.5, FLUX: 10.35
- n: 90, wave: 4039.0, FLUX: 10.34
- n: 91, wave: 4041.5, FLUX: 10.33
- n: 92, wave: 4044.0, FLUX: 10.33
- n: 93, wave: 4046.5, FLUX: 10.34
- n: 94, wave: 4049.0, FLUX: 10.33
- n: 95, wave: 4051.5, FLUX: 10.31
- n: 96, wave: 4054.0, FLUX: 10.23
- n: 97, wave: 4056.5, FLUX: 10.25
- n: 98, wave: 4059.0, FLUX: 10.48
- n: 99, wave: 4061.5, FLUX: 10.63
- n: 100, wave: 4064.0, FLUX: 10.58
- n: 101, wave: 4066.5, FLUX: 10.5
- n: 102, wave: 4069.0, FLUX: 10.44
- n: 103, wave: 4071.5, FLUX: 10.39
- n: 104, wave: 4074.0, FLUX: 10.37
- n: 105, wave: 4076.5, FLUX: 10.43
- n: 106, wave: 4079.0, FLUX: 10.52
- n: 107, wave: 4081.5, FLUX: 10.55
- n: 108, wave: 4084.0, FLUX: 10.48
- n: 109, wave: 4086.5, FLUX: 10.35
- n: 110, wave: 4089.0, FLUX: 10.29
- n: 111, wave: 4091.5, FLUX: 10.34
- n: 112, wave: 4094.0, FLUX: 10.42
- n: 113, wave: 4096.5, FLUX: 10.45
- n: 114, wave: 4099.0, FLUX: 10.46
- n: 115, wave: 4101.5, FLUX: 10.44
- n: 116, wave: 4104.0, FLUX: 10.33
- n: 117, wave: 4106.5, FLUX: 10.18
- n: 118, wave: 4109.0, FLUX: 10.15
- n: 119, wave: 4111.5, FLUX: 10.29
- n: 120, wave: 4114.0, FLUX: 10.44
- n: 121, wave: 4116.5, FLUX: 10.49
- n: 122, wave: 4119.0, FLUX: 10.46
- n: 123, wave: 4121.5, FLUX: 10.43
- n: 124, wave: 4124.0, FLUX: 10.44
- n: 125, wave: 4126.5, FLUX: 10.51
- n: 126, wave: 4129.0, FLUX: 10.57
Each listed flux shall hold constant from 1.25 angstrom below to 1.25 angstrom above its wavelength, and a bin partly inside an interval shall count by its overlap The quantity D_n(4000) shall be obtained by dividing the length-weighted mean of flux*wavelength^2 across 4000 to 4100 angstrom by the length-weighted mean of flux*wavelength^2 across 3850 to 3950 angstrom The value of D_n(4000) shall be 1.08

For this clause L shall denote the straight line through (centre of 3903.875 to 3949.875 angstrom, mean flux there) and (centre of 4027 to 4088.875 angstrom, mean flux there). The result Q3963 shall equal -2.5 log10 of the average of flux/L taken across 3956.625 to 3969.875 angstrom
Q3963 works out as 0.01 mag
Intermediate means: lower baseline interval 10.3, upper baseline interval 10.4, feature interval 10.2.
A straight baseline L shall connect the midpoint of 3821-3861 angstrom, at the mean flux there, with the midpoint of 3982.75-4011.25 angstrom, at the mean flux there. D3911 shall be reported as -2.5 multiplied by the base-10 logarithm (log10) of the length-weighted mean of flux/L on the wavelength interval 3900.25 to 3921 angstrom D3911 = 0.02 mag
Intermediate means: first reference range 10.4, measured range 10.2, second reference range 10.4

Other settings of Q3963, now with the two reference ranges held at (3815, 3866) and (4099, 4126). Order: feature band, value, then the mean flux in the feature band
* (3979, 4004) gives 0.00 mag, 10.4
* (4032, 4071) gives 0.00 mag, 10.4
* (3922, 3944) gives 0.00 mag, 10.3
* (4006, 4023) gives -0.02 mag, 10.6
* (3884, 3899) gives -0.02 mag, 10.5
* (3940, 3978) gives 0.00 mag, 10.4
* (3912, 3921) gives 0.02 mag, 10.2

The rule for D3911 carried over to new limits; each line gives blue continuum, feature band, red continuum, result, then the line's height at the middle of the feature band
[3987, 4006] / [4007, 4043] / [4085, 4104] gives -0.01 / 10.4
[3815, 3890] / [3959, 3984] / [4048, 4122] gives 0.01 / 10.4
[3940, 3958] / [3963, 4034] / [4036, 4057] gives 0.00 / 10.4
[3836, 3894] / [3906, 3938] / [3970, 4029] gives 0.02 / 10.4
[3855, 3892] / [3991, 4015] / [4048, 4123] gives 0.00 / 10.4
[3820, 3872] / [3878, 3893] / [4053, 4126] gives 0.00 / 10.4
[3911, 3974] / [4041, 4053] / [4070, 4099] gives 0.01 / 10.4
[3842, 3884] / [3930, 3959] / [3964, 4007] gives 0.00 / 10.4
